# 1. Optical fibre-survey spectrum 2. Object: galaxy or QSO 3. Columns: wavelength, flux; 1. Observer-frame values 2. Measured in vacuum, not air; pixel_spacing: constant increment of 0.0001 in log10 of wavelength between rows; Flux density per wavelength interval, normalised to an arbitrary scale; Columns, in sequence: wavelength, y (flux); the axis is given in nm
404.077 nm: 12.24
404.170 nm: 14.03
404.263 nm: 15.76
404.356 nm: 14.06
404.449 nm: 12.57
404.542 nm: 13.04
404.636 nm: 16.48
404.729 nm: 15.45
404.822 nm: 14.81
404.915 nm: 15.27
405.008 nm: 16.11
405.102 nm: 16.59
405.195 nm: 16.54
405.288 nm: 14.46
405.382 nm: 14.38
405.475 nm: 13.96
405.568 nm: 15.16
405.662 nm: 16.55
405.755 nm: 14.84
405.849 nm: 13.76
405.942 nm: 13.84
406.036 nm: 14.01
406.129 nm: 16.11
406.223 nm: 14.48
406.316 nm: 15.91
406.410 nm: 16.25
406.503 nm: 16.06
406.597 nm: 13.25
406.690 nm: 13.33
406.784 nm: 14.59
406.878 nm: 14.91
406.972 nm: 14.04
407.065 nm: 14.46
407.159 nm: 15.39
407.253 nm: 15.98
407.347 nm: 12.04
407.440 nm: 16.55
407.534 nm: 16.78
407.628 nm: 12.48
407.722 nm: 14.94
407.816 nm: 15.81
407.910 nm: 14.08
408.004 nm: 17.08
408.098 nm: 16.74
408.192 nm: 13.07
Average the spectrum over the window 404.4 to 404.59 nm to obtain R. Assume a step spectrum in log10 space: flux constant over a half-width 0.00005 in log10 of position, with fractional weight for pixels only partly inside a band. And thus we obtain 12.8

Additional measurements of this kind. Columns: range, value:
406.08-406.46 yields 15.7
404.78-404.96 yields 15.1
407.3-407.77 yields 14.6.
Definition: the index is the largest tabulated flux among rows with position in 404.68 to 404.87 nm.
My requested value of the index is 15.45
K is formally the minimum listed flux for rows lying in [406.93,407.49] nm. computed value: 12.04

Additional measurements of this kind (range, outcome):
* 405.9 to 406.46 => 13.84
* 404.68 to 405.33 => 14.46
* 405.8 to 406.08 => 13.76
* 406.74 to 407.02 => 14.04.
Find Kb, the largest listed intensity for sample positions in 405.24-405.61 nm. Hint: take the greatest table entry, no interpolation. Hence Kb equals 15.16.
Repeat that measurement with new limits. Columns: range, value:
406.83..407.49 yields 16.55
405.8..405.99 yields 13.84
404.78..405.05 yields 16.11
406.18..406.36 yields 15.91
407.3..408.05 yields 17.08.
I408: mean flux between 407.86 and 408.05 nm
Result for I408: 15.6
